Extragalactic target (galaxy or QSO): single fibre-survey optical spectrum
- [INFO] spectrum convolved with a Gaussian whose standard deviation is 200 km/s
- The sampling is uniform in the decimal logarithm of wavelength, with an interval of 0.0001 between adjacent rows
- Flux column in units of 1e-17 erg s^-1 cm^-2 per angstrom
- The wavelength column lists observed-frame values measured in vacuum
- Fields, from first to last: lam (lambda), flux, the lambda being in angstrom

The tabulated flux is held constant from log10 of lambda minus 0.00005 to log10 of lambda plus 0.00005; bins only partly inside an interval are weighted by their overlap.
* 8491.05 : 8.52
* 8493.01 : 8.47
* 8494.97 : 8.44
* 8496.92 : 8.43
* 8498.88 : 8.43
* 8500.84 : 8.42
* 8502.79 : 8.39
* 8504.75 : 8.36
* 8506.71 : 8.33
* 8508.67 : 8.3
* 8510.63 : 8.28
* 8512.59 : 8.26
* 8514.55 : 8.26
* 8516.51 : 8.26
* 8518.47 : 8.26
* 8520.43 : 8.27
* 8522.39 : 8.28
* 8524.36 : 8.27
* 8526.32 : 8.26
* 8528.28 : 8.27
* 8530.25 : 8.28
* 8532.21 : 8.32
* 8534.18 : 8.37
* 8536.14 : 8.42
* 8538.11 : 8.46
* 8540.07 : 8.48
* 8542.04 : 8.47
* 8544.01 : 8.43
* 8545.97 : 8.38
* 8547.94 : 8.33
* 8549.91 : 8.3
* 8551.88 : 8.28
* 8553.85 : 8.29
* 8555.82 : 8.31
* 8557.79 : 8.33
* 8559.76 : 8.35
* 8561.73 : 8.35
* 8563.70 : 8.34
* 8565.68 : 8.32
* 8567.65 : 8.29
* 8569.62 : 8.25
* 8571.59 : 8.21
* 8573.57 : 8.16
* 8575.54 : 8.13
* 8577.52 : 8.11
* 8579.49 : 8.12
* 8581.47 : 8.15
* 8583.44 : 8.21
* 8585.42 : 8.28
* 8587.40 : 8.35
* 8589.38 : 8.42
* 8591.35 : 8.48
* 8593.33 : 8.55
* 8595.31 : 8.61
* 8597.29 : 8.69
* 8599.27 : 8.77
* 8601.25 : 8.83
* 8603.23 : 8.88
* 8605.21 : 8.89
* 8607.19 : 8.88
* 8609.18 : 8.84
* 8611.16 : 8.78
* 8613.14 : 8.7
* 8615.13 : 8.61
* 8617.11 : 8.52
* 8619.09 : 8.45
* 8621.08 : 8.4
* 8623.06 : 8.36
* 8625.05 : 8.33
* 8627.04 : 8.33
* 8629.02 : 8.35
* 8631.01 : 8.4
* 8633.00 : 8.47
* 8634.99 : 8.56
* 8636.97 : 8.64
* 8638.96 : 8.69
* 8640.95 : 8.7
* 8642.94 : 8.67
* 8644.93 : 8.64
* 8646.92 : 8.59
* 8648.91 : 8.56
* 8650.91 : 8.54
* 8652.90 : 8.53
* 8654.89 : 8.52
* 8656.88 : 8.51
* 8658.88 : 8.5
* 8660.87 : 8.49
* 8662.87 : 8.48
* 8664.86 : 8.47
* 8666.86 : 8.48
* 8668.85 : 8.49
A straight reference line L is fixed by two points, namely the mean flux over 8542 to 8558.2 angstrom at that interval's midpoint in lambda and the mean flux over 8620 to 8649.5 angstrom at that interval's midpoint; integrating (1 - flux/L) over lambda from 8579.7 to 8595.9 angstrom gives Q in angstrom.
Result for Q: 0.1 angstrom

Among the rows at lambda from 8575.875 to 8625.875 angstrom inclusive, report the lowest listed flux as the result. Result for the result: 8.11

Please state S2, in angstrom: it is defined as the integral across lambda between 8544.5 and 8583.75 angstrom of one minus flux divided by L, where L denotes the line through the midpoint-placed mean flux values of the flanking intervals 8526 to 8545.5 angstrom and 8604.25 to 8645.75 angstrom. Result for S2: 0.8 angstrom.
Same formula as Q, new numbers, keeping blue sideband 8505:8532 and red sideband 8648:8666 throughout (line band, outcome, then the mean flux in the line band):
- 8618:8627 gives 0.1 angstrom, 8.38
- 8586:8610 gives -0.8 angstrom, 8.67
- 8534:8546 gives -0.2 angstrom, 8.44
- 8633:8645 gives -0.2 angstrom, 8.64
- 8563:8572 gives 0.1 angstrom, 8.29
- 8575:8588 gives 0.3 angstrom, 8.19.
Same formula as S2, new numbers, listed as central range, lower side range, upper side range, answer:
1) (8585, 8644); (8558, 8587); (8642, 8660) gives -1.2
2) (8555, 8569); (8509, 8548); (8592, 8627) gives 0.2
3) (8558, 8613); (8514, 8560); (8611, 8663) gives -0.2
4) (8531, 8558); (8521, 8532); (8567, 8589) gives -0.4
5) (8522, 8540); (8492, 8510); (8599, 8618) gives 0.3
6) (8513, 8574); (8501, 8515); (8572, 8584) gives -0.6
